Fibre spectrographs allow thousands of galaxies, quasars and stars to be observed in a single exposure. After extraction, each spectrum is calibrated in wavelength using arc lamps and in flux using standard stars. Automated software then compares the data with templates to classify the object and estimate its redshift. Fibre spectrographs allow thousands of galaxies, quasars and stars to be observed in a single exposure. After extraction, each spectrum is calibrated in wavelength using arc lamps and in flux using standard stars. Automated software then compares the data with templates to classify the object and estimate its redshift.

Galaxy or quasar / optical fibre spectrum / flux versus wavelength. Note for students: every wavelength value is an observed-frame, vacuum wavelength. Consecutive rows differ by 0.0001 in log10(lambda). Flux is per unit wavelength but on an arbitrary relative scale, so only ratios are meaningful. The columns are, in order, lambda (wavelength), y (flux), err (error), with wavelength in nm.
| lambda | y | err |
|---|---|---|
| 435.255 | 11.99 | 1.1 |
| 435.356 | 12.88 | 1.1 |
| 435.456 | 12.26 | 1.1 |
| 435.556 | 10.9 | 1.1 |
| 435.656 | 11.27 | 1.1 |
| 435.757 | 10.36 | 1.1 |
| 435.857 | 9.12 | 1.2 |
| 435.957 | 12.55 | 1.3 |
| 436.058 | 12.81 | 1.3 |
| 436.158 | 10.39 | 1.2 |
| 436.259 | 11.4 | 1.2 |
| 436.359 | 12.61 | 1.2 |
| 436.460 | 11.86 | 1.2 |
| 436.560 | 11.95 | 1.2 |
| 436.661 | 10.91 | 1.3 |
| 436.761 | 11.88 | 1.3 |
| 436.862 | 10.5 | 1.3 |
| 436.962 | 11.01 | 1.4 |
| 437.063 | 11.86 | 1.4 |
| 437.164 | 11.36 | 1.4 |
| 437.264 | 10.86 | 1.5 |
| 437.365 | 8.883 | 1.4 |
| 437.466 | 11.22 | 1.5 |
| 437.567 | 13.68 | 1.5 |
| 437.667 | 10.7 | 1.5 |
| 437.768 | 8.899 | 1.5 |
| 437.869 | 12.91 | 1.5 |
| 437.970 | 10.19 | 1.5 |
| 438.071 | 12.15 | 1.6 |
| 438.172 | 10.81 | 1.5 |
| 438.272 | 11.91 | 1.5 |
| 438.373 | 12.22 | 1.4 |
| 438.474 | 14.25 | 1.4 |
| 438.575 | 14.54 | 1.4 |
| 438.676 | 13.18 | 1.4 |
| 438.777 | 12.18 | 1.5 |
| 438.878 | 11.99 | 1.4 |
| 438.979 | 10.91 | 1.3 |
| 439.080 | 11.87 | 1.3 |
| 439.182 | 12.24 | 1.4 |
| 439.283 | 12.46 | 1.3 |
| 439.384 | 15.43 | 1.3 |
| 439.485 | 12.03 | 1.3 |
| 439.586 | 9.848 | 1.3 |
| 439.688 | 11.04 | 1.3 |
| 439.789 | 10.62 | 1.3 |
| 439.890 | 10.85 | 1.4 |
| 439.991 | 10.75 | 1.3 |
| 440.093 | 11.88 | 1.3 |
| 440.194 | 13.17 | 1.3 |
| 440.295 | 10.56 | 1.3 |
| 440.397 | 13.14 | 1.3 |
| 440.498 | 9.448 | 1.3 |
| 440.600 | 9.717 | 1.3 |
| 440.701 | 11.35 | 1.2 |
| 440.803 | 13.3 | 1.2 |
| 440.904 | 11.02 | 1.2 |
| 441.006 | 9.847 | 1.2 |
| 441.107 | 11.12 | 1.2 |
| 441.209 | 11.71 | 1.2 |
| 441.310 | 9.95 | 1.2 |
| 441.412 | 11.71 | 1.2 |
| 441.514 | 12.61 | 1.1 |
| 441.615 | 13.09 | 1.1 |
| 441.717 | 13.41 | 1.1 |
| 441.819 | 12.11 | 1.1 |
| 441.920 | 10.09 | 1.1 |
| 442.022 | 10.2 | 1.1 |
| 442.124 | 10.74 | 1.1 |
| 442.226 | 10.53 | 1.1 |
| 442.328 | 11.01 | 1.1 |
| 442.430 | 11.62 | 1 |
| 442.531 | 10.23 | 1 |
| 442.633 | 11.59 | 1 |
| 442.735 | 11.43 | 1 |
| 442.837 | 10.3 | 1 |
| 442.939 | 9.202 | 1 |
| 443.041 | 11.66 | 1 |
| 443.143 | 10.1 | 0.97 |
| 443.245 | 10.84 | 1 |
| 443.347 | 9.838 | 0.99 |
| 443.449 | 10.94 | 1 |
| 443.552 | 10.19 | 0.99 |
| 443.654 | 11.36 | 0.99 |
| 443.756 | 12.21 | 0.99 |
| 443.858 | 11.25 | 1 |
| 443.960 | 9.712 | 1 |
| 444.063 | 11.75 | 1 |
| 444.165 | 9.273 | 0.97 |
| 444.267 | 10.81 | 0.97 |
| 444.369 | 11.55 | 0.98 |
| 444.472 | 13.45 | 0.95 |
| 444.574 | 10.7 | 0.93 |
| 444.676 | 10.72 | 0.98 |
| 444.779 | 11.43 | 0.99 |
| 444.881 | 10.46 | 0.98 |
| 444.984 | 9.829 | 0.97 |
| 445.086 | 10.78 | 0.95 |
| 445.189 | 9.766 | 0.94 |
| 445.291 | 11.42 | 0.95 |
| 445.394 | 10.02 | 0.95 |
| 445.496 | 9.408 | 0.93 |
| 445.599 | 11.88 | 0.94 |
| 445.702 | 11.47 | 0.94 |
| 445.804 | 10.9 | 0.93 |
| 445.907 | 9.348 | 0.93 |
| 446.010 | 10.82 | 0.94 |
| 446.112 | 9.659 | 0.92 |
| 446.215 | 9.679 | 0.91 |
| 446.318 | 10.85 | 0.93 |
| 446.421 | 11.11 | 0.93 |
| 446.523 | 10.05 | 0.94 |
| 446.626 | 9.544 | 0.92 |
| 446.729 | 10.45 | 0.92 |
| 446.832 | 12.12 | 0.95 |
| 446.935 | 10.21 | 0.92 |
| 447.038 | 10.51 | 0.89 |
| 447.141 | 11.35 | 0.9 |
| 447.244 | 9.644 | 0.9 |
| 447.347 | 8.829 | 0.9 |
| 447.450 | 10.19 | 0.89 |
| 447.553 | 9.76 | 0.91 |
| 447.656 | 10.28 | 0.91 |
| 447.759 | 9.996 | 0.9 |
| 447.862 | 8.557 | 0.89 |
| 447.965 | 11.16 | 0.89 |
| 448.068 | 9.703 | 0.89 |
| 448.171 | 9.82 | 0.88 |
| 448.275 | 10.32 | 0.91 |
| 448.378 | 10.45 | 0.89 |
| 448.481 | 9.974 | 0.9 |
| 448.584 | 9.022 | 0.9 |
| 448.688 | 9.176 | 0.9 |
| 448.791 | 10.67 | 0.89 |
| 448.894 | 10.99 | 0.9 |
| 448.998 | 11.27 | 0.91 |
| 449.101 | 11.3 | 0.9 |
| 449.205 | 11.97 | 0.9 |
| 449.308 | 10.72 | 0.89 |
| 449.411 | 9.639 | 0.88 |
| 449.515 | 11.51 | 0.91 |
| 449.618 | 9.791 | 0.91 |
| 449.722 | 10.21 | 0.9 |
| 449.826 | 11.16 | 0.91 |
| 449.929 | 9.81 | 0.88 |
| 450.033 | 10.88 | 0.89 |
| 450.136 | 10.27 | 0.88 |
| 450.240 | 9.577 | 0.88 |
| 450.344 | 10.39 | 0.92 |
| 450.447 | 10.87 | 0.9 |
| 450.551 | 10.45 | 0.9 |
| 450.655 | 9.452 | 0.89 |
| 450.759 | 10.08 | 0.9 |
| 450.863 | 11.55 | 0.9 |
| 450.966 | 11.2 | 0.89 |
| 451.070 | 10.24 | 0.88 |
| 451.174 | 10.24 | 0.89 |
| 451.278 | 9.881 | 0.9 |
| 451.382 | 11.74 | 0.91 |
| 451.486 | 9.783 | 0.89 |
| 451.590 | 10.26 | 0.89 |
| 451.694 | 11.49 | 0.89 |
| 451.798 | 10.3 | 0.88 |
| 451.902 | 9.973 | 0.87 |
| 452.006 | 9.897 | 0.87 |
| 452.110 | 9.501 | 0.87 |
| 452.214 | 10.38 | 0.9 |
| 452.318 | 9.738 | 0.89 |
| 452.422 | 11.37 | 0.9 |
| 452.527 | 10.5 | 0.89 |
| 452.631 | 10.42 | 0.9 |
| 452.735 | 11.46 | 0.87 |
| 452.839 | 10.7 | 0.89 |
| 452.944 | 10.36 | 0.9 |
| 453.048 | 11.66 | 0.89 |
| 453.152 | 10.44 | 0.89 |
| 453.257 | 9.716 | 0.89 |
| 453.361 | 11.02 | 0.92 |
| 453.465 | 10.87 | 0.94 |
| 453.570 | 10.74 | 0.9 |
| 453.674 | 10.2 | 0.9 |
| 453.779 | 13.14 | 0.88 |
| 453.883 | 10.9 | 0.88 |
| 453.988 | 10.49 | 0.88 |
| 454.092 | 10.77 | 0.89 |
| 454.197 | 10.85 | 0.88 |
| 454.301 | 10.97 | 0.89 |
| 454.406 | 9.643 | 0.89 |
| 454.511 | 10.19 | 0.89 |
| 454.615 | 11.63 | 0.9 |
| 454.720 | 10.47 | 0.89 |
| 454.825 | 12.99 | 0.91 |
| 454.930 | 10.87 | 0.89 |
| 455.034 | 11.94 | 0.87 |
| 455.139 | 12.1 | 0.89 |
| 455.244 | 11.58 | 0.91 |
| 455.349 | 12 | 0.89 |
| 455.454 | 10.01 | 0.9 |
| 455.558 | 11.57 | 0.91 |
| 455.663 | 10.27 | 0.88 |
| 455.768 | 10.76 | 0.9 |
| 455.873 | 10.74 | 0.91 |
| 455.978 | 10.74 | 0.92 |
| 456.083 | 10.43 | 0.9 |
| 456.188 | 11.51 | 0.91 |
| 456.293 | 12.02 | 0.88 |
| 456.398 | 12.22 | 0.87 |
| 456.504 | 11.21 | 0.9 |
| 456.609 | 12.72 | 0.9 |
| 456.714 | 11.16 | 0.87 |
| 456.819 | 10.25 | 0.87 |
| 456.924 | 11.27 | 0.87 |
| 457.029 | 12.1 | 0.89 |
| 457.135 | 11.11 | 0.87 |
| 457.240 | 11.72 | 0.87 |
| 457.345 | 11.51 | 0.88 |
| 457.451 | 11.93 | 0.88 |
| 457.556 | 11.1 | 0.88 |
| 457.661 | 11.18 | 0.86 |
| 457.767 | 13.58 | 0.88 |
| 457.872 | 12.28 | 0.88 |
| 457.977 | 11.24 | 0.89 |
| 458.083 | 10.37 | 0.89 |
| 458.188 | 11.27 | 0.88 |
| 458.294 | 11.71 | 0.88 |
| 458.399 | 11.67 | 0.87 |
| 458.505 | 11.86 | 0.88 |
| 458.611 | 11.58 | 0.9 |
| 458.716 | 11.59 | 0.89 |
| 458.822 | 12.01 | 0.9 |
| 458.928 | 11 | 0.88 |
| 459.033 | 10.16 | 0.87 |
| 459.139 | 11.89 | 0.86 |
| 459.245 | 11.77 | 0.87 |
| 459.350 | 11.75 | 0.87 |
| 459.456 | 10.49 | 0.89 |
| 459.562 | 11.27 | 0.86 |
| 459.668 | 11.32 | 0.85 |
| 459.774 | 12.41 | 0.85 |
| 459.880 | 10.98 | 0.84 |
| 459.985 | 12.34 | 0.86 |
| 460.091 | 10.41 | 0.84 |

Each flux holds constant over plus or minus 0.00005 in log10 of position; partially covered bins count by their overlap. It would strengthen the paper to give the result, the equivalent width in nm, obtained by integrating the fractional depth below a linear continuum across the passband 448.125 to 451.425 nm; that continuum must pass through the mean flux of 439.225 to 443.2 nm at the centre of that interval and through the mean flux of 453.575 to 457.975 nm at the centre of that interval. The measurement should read 0.25 nm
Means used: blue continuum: 11.3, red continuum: 11.3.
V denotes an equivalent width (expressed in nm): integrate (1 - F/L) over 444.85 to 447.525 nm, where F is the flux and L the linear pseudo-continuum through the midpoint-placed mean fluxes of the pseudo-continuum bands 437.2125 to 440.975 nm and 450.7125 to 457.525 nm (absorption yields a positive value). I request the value 0.22 nm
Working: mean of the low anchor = 11.7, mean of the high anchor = 10.9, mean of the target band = 10.4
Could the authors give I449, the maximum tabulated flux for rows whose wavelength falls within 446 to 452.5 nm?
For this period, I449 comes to 12.12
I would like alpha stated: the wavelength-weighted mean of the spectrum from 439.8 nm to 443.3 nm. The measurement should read 11.2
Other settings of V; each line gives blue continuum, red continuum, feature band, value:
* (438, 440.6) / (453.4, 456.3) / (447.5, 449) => 0.18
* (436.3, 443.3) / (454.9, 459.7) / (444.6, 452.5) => 0.73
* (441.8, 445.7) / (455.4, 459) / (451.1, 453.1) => 0.12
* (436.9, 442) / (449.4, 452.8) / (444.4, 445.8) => 0.02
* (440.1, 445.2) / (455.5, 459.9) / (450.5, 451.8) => 0.09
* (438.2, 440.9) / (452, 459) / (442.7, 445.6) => 0.24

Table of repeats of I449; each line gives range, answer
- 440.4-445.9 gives 13.45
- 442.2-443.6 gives 11.66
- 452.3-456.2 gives 13.14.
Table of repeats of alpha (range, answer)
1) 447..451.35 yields 10.3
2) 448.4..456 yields 10.7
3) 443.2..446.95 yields 10.7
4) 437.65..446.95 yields 11.2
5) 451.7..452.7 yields 10.3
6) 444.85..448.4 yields 10.3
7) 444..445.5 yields 10.8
